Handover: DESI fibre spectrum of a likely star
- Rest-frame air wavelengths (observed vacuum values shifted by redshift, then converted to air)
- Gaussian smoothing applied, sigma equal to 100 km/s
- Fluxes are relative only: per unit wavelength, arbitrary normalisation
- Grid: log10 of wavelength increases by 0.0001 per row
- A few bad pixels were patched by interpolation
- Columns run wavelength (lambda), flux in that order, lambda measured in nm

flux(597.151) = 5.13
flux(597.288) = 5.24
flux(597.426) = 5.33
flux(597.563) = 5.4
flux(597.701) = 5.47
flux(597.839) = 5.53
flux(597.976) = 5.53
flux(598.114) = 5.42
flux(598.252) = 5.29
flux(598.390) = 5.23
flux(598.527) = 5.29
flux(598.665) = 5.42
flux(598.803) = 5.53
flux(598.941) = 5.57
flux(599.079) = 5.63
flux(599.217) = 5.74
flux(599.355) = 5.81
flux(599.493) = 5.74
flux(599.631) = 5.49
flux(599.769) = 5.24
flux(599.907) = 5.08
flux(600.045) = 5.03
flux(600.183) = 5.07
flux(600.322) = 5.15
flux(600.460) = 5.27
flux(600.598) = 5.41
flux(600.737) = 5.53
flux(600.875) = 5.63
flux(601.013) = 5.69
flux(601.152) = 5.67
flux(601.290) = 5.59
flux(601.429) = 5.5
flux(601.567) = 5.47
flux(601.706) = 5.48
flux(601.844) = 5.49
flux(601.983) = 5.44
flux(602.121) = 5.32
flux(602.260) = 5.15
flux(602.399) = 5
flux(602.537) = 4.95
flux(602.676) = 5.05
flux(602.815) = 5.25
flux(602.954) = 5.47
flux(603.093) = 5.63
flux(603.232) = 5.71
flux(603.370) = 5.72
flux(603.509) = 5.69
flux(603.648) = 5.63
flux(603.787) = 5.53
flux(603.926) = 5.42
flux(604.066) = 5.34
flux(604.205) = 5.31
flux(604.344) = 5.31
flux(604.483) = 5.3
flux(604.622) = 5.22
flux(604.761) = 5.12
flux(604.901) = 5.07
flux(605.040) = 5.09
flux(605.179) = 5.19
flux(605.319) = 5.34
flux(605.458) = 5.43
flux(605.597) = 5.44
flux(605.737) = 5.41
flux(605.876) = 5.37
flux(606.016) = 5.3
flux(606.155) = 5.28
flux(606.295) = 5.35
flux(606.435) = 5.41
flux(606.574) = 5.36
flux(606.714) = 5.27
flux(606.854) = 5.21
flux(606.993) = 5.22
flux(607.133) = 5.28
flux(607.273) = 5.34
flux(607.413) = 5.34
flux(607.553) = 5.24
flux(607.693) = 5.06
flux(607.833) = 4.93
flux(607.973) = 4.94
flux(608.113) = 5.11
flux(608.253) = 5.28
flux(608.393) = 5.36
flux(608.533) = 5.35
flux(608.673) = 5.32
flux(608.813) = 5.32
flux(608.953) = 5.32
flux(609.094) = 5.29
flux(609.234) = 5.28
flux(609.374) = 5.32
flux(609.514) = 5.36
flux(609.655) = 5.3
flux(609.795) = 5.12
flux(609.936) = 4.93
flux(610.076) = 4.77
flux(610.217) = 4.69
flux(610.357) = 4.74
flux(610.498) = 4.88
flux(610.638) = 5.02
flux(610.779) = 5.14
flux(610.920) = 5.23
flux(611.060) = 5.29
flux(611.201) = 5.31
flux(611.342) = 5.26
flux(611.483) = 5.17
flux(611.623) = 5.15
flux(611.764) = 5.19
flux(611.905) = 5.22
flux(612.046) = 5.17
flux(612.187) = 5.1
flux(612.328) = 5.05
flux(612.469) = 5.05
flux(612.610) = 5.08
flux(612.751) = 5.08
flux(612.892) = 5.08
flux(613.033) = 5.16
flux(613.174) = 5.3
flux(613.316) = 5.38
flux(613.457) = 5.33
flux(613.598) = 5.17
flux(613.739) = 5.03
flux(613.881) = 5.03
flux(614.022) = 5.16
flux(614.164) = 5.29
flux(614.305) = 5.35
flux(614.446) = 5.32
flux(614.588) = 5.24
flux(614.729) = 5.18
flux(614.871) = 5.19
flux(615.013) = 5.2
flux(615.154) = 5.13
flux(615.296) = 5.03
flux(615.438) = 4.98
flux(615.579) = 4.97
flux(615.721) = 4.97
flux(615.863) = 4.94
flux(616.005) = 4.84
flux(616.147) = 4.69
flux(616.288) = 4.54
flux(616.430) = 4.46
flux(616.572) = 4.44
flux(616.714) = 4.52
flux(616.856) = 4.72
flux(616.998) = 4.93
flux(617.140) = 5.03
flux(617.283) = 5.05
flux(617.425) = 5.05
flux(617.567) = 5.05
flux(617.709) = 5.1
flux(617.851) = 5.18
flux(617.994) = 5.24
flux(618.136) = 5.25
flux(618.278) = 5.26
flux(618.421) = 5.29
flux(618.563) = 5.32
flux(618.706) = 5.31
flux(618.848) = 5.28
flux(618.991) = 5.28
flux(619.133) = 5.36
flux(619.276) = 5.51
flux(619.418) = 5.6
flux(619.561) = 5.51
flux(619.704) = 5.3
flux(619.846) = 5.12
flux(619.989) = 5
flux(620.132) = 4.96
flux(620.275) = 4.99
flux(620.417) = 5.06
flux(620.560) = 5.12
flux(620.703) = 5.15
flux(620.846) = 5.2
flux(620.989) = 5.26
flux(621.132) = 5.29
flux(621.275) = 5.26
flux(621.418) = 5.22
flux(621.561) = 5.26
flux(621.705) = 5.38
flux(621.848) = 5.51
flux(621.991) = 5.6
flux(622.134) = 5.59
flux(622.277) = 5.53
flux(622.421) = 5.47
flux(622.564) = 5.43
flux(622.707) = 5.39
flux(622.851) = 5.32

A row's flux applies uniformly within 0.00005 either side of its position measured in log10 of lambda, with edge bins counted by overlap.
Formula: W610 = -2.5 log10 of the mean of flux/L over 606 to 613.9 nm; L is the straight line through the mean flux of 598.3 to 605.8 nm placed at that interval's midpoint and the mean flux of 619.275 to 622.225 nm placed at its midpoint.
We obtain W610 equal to 0.03 mag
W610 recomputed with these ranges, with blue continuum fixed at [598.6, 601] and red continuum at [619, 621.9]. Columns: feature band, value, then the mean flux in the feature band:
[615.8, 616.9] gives 0.142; 4.64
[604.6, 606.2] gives 0.023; 5.27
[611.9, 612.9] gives 0.047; 5.1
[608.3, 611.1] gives 0.041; 5.15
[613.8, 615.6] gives 0.029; 5.16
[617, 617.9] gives 0.045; 5.06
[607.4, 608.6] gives 0.040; 5.17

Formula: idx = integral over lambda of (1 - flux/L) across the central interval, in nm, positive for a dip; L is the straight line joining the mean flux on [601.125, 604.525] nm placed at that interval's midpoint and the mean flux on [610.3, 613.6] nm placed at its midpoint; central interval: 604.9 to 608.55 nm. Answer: 0.03 nm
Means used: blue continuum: 5.42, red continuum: 5.15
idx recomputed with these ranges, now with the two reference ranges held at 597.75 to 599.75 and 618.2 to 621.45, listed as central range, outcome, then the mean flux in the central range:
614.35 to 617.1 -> 0.20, 4.92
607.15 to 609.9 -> 0.08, 5.24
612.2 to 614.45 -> 0.07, 5.17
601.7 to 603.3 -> 0.04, 5.32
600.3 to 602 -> -0.01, 5.5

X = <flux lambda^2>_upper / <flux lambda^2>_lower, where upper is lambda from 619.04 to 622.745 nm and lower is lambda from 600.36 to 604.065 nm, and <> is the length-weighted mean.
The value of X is 1.04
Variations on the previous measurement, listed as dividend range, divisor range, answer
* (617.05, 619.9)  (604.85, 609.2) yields 1.04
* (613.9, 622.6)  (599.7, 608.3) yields 1.01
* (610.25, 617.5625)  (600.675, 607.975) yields 0.97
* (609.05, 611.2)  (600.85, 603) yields 0.97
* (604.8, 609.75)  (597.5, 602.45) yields 0.99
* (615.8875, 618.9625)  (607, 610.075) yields 0.98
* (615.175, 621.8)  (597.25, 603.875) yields 1.00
